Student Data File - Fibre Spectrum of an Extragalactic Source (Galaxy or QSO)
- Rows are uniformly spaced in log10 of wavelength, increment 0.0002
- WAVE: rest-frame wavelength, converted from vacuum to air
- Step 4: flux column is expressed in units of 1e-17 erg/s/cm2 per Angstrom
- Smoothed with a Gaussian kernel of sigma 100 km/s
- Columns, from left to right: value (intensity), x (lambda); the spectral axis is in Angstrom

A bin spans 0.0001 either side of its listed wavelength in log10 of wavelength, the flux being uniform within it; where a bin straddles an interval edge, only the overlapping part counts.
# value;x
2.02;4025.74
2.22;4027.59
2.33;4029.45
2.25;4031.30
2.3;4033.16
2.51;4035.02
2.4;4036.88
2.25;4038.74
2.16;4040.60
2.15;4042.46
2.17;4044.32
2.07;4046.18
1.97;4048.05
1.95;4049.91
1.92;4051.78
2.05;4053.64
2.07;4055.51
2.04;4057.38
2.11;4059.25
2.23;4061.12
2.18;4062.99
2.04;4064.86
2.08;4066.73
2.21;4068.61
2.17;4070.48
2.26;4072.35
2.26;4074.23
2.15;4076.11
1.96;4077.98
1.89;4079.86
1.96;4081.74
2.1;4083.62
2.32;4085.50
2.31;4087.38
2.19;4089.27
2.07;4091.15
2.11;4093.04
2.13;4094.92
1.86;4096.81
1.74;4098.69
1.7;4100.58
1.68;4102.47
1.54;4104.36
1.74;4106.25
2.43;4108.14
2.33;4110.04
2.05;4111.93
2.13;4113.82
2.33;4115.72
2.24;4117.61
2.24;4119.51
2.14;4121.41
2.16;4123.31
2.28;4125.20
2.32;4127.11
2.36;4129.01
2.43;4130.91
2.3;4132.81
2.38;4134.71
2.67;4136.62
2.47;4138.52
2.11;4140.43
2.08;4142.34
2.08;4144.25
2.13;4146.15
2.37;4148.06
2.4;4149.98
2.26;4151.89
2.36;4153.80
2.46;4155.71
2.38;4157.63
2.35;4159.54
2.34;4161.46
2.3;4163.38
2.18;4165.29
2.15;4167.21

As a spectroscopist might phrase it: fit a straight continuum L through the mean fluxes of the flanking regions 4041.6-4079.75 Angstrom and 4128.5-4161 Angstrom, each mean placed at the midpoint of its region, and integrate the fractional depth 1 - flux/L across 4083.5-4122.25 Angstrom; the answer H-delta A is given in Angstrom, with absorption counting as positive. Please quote 2.6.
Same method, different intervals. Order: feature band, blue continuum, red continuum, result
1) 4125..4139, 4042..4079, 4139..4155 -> -1.23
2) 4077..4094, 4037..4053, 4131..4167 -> 0.62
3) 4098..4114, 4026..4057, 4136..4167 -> 2.32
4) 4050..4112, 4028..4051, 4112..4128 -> 4.42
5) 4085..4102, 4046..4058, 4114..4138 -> 1.15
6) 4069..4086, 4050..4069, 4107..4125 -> 0.09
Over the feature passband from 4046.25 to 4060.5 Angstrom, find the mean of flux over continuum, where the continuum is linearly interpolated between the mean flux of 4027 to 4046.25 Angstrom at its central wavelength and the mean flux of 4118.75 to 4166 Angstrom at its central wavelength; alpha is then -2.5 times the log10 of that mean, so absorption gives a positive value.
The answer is 0.13 mag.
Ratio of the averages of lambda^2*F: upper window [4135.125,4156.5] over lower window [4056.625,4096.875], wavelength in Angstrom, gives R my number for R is 1.1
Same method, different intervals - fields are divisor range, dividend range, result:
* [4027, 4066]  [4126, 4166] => 1.13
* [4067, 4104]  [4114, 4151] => 1.14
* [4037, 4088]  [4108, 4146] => 1.11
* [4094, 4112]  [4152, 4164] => 1.27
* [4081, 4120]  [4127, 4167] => 1.15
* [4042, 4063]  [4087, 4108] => 0.95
